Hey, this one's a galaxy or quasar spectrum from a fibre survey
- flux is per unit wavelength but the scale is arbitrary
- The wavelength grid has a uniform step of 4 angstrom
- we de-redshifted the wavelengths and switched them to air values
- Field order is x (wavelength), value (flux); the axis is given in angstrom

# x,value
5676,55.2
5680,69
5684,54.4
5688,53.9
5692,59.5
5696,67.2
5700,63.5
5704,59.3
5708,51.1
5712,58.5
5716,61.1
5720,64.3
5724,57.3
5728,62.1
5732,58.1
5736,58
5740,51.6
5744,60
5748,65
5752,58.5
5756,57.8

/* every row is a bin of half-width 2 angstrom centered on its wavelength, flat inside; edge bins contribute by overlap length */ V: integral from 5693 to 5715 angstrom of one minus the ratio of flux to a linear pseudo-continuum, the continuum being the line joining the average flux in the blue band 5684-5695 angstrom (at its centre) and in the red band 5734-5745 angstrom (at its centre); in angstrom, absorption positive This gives -1.2 angstrom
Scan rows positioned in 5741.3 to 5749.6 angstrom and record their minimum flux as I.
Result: 60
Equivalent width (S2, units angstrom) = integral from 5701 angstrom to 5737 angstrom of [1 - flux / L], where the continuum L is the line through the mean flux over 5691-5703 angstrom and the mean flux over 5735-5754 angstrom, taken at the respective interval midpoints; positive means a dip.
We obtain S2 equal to 1.3 angstrom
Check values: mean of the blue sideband 63.4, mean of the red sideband 58.7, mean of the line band 59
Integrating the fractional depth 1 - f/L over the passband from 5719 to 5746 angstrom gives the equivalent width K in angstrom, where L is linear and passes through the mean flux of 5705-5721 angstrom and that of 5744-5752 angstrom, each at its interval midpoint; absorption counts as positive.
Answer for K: 0.8 angstrom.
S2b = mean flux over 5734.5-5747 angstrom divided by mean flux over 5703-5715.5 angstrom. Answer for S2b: 1.01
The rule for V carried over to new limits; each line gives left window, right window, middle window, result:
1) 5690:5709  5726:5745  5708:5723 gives -0.08 angstrom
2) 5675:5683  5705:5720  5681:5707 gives 0.23 angstrom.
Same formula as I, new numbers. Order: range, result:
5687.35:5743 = 51.1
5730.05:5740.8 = 51.6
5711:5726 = 57.3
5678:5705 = 53.9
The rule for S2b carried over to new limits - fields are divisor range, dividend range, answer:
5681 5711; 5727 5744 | 0.98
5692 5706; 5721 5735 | 0.95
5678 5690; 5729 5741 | 0.96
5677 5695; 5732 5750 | 0.99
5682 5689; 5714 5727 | 1.13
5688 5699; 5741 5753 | 0.98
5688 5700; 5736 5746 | 0.91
